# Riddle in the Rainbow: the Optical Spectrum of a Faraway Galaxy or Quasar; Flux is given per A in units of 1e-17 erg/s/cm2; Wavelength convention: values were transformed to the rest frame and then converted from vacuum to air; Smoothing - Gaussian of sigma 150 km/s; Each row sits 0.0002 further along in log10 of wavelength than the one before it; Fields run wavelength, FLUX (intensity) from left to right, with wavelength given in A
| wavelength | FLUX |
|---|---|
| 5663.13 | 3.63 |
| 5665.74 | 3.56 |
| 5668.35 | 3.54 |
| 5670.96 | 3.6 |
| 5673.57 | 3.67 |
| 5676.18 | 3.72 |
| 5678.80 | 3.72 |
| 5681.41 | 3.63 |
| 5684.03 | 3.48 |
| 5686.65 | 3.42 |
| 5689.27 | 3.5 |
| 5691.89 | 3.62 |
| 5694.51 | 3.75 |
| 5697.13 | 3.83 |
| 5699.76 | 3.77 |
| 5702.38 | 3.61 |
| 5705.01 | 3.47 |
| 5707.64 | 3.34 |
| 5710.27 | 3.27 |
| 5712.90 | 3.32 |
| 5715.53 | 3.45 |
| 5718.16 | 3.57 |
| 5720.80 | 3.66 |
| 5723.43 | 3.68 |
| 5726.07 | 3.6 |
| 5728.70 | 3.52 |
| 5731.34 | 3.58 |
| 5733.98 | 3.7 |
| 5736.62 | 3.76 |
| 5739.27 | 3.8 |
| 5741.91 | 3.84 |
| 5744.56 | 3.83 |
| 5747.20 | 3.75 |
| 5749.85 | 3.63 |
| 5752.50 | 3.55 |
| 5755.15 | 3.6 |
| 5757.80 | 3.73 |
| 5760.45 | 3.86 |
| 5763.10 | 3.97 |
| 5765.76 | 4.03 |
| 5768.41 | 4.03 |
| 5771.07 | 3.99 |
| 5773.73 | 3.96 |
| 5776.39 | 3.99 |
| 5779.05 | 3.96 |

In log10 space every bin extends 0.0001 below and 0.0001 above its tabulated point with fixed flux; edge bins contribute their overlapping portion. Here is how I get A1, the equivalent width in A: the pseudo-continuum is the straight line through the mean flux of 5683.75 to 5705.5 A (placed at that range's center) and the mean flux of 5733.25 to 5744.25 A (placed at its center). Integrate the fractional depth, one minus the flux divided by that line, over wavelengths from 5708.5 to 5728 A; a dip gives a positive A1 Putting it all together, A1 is 1.1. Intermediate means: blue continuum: 3.62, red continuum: 3.78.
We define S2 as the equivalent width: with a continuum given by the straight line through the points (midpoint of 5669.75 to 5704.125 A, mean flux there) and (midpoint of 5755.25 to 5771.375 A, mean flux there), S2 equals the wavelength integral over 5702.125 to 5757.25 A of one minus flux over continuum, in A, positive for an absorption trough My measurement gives 2.8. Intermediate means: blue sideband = 3.64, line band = 3.6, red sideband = 3.91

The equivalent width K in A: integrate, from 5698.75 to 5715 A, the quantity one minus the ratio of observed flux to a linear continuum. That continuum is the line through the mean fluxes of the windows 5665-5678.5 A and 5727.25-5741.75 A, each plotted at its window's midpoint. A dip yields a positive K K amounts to 0.90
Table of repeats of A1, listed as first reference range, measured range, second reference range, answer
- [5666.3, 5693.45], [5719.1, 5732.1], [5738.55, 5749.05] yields 0.5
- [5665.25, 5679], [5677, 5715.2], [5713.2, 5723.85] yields 0.5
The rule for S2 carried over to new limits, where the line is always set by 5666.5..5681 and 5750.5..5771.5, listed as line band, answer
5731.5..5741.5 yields 0.1 A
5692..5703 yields -0.1 A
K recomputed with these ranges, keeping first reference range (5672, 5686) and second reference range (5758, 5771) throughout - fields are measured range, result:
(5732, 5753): 0.74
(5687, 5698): 0.11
